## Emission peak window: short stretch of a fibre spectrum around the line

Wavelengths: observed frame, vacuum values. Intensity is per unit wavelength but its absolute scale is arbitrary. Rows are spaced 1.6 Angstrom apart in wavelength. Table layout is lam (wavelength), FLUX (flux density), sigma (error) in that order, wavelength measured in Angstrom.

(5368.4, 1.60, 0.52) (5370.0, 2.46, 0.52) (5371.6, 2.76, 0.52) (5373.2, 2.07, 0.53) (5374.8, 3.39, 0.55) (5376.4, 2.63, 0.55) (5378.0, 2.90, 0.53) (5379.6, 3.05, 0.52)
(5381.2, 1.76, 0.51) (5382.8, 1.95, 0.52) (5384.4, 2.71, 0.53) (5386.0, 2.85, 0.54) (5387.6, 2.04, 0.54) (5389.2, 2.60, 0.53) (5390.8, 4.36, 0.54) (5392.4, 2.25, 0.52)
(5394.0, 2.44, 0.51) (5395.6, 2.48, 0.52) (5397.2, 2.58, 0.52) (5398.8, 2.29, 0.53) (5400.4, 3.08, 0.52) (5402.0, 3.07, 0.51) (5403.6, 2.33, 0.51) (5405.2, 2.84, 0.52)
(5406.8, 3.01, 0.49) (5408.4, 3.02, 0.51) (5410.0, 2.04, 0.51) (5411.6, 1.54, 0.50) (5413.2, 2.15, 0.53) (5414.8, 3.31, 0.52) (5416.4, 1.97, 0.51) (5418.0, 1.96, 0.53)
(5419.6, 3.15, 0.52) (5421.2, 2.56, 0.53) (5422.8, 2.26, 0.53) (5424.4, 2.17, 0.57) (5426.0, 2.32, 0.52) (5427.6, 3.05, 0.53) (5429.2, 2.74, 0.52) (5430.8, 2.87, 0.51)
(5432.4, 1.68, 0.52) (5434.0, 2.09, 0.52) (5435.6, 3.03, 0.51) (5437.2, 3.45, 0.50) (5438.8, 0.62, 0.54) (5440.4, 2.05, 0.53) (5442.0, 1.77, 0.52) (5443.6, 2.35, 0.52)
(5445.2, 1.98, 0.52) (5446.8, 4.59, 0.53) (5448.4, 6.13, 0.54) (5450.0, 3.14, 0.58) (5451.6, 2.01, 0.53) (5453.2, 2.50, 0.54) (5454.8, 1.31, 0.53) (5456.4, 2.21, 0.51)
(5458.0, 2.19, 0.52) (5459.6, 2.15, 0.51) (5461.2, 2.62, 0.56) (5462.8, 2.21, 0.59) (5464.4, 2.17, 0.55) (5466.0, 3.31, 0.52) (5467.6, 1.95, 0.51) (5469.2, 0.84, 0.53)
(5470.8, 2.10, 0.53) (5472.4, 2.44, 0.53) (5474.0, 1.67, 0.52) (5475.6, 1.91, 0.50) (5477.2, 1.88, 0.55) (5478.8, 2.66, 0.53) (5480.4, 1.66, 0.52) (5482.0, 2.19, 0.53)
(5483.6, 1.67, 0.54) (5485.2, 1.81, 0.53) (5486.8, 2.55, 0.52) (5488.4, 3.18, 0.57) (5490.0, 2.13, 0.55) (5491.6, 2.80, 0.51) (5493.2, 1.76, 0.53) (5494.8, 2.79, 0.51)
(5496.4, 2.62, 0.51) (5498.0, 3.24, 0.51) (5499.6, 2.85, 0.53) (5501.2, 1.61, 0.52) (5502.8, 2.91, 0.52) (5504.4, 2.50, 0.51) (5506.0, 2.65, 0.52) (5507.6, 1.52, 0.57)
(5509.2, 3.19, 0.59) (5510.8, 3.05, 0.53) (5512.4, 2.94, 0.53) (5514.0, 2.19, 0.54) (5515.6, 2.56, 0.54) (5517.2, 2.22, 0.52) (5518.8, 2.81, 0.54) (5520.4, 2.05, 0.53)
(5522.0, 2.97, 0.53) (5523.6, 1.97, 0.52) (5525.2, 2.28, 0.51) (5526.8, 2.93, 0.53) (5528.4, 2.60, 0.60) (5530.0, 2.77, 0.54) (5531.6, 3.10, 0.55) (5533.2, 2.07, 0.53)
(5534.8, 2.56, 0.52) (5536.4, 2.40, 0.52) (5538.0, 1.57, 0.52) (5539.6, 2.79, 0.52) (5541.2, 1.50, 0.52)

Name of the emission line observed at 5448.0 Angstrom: H-beta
